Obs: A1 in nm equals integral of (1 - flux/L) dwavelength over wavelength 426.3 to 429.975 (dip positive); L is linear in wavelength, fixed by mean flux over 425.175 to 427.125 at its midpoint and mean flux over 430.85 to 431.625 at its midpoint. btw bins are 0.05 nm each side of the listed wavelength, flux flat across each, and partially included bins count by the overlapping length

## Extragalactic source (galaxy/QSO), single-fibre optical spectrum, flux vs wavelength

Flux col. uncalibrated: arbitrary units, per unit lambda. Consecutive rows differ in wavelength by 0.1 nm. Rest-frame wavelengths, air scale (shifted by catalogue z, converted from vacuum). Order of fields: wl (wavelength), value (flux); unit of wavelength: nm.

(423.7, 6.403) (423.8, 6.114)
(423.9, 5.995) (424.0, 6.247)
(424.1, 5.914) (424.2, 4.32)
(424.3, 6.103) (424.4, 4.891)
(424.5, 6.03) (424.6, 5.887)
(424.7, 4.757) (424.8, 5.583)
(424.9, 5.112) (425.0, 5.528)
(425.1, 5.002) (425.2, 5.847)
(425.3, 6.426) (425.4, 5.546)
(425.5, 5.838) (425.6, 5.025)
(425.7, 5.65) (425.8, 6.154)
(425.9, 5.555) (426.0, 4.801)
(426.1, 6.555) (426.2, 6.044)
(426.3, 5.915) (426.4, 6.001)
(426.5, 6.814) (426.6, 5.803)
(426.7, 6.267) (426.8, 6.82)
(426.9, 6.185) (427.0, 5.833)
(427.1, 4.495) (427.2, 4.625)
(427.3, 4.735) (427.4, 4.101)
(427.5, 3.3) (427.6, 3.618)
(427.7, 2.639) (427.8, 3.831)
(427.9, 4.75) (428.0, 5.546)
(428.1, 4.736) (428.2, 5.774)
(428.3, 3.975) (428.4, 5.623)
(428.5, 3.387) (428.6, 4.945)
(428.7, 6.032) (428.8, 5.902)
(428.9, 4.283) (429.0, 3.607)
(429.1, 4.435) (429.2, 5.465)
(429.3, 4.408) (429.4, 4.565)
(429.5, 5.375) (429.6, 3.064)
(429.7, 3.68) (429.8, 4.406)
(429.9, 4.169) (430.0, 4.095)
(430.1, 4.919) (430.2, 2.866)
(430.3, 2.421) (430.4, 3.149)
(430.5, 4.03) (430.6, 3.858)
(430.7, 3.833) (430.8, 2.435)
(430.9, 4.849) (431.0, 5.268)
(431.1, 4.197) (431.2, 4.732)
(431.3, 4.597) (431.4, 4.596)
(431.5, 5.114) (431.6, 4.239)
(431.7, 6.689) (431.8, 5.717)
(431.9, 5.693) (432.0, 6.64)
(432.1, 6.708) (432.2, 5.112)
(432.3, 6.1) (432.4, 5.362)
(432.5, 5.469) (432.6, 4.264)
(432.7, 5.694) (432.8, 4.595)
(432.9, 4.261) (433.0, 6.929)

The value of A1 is 0.42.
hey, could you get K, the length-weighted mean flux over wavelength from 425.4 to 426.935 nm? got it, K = 5.95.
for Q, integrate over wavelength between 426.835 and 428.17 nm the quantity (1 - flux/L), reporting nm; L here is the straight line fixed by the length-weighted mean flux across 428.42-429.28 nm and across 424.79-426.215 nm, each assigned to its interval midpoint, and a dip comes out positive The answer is 0.153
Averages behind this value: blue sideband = 5.64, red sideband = 4.78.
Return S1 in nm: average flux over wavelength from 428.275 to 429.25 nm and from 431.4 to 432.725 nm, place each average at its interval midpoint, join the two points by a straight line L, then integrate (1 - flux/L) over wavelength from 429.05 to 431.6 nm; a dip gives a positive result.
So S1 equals 0.48 nm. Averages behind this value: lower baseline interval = 4.79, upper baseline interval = 5.56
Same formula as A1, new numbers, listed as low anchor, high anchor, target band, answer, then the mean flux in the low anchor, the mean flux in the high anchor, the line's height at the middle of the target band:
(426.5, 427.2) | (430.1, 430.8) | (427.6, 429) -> 0.06 nm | 5.87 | 3.4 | 4.88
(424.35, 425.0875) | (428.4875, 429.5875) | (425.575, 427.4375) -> -0.20 nm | 5.38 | 4.75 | 5.12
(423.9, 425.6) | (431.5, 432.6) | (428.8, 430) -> 0.27 nm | 5.56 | 5.67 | 5.63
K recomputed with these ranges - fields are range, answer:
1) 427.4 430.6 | 4.28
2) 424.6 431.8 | 4.86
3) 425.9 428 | 5.18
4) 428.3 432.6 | 4.65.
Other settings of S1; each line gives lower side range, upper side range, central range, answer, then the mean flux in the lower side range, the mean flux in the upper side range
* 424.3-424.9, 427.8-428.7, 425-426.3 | -0.10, 5.46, 4.85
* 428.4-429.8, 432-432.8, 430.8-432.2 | 0.02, 4.58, 5.54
